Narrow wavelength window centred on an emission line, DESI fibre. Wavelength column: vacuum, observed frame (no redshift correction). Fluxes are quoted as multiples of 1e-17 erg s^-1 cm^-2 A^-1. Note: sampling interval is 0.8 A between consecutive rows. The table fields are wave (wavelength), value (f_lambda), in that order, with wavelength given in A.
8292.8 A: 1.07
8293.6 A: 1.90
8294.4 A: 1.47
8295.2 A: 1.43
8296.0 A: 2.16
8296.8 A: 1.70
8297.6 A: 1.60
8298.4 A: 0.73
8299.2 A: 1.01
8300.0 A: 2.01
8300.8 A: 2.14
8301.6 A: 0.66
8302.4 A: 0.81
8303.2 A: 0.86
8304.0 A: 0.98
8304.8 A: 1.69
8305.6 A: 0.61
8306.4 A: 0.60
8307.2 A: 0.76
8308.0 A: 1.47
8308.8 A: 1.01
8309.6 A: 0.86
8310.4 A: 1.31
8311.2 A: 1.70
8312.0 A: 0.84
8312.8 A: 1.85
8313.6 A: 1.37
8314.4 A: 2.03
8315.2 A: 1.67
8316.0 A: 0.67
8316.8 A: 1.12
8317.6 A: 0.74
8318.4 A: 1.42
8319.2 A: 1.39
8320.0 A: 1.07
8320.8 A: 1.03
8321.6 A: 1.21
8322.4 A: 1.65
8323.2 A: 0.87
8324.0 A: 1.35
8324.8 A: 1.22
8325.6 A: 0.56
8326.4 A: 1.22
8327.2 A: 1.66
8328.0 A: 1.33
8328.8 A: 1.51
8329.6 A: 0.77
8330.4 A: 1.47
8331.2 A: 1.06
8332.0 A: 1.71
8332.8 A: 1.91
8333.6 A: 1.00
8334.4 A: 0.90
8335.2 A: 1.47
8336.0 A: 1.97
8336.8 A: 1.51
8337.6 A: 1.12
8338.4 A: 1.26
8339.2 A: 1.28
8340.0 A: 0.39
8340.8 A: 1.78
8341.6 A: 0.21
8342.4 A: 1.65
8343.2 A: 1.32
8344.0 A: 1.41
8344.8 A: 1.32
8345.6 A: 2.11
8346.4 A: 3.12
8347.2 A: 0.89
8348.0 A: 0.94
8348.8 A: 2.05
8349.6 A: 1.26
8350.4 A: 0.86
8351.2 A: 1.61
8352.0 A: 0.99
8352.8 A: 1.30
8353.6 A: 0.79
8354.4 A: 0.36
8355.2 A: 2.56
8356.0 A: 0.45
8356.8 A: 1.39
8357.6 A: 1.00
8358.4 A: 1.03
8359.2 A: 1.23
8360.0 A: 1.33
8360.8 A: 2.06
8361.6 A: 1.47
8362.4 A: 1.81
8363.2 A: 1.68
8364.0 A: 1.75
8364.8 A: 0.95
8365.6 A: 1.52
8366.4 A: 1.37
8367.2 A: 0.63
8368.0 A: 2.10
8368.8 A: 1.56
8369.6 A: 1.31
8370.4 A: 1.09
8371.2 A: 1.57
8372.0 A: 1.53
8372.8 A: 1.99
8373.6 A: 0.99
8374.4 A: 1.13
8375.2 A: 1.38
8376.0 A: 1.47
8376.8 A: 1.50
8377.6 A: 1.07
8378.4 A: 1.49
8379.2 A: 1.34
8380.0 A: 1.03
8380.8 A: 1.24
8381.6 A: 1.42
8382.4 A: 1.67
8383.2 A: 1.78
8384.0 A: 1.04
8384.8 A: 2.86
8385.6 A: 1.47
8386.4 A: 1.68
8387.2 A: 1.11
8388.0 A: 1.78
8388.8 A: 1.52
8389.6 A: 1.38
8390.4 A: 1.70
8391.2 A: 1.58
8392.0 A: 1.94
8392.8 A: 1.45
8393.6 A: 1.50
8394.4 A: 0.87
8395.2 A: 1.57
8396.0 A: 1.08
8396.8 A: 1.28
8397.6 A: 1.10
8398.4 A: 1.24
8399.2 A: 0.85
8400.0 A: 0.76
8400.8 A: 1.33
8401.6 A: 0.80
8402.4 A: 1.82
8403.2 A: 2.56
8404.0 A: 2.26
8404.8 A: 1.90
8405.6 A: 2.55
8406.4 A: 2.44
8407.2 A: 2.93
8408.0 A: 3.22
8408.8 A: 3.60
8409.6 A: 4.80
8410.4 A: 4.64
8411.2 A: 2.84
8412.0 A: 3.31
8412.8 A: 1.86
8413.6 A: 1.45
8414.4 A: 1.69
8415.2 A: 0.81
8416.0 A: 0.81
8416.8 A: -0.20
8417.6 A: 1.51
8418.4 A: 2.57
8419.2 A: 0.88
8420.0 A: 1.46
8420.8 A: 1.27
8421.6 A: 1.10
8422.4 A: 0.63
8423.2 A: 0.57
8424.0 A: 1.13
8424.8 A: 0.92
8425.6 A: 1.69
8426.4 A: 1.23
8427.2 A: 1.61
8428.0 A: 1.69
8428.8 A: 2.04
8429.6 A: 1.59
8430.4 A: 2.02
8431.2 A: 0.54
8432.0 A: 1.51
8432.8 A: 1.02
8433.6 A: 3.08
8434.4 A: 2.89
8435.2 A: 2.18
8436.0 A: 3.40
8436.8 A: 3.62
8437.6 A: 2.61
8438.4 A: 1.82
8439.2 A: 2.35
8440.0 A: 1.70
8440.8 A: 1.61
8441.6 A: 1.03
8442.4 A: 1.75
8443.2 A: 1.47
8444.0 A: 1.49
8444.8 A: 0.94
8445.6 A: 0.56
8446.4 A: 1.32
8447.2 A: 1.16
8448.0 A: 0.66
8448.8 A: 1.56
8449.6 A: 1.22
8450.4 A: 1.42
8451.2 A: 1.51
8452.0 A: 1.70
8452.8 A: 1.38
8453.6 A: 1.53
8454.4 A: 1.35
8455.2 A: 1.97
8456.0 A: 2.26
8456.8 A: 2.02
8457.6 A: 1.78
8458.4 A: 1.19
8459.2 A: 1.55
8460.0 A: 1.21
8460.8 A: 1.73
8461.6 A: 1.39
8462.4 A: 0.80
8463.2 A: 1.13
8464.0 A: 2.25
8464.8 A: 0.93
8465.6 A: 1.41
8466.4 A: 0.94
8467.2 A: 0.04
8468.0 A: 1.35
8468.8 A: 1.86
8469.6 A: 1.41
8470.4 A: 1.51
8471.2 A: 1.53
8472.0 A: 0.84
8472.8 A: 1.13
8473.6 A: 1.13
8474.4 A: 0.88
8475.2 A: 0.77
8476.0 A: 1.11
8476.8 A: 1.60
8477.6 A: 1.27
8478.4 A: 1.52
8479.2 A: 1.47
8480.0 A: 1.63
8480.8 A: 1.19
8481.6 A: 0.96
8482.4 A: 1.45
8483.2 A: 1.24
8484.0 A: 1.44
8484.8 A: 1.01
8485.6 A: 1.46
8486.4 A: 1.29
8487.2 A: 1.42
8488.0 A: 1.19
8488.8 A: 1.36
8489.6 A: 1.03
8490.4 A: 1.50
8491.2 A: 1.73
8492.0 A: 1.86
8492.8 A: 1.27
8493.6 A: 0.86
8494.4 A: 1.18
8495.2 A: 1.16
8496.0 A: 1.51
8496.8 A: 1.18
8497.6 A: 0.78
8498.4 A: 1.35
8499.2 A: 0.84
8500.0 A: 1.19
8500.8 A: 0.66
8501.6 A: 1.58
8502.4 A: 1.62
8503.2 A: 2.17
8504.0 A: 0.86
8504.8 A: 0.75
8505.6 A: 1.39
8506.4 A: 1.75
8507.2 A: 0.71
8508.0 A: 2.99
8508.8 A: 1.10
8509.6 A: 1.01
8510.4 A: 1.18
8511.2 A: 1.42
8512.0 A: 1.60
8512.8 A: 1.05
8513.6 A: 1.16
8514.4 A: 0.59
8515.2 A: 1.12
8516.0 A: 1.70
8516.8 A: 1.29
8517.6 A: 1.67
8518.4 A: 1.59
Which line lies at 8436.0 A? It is [N II] 6583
